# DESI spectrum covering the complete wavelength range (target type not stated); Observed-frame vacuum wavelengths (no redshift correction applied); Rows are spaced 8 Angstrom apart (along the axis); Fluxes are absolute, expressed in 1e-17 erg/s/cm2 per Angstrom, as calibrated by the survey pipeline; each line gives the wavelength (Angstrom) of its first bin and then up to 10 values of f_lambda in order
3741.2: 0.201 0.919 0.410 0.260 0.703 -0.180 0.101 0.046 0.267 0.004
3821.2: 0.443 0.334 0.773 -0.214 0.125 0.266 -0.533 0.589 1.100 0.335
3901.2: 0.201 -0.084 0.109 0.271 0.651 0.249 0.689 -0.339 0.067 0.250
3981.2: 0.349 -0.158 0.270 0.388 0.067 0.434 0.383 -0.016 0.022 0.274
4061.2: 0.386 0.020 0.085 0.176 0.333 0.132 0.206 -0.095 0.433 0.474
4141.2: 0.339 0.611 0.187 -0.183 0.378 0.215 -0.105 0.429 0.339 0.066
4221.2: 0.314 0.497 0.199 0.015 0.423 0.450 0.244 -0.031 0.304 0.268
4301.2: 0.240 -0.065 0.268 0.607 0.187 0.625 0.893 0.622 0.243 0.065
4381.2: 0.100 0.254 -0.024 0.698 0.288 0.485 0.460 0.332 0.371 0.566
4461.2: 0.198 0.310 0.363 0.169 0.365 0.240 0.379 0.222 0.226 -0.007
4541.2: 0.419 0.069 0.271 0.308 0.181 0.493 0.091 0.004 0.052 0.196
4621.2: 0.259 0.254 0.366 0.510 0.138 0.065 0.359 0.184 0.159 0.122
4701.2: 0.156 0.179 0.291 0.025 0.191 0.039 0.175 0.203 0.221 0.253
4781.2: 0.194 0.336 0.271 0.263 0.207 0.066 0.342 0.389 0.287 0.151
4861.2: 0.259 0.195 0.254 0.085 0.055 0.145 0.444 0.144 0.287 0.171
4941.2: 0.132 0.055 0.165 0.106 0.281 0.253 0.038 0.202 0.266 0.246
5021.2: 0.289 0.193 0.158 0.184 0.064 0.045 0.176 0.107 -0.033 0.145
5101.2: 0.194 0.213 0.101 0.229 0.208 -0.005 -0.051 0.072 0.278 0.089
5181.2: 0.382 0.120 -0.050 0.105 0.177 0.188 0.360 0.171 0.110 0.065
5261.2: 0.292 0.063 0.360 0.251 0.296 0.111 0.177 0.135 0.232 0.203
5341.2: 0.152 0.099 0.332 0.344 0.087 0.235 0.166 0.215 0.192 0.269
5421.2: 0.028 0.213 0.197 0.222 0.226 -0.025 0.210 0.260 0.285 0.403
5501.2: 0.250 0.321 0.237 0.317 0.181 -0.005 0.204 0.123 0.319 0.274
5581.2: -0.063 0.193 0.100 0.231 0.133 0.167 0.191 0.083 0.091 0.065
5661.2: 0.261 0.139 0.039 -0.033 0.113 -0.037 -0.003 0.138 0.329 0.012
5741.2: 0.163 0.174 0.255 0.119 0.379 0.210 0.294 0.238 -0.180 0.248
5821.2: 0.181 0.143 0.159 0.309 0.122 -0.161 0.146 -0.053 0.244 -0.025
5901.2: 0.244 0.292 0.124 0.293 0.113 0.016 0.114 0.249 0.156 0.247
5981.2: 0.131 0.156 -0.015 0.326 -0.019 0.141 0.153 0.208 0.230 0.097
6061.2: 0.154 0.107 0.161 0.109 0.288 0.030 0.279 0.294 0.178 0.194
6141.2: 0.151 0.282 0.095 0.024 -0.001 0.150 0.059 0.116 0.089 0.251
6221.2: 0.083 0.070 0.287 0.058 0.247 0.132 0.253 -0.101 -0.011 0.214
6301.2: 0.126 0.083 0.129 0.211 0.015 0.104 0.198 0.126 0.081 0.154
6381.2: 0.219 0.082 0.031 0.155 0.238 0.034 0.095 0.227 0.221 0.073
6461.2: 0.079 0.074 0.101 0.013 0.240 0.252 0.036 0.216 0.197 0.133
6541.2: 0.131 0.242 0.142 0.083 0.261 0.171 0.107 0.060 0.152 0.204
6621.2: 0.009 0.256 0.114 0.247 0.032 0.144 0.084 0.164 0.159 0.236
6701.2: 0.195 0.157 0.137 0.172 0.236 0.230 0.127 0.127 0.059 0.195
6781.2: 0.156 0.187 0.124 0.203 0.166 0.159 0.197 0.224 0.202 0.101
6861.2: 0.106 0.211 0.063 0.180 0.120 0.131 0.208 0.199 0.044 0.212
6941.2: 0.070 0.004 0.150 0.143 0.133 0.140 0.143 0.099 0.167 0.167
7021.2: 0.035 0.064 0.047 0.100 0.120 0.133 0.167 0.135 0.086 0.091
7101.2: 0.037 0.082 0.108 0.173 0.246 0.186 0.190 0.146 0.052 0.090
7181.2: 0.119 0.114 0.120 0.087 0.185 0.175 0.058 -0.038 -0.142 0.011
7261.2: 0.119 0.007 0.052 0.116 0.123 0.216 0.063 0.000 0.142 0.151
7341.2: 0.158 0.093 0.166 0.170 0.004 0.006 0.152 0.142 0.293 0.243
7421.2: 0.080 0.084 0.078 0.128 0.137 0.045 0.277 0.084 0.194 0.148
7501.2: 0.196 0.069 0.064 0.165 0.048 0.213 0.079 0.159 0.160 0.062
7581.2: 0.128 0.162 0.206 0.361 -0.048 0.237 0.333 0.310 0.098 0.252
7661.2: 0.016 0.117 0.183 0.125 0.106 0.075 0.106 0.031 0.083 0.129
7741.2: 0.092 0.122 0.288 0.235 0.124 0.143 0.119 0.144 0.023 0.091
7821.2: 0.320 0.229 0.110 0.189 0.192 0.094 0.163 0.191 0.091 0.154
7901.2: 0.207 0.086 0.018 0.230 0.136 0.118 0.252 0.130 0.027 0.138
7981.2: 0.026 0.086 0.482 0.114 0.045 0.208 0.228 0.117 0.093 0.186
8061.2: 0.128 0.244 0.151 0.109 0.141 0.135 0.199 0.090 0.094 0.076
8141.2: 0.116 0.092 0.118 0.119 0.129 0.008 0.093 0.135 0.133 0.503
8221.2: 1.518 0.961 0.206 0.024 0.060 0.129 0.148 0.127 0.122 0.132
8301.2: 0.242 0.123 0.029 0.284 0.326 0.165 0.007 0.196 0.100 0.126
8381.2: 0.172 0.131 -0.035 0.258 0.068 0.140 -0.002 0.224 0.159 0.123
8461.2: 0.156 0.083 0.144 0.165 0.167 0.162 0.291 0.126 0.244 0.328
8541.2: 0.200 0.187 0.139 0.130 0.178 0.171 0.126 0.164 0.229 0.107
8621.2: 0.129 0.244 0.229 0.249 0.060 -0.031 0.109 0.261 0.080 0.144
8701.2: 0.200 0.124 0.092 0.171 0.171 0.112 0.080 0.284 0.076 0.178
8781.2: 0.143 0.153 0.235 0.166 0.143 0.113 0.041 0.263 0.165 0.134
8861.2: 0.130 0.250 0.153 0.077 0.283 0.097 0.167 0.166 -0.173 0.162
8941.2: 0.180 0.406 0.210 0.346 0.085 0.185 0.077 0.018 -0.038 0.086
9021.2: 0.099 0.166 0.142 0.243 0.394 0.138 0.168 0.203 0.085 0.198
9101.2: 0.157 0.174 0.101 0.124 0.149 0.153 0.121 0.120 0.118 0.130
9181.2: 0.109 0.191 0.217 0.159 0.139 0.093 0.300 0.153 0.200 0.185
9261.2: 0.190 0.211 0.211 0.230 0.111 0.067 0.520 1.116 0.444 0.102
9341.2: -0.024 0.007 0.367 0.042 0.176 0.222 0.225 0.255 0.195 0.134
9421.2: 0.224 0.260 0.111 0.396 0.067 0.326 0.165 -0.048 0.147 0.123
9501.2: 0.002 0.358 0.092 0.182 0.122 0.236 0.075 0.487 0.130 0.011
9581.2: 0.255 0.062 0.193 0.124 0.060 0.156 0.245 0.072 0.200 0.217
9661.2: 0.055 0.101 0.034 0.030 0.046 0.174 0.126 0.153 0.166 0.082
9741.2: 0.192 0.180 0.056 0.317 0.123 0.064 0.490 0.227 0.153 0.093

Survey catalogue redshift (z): 1.21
